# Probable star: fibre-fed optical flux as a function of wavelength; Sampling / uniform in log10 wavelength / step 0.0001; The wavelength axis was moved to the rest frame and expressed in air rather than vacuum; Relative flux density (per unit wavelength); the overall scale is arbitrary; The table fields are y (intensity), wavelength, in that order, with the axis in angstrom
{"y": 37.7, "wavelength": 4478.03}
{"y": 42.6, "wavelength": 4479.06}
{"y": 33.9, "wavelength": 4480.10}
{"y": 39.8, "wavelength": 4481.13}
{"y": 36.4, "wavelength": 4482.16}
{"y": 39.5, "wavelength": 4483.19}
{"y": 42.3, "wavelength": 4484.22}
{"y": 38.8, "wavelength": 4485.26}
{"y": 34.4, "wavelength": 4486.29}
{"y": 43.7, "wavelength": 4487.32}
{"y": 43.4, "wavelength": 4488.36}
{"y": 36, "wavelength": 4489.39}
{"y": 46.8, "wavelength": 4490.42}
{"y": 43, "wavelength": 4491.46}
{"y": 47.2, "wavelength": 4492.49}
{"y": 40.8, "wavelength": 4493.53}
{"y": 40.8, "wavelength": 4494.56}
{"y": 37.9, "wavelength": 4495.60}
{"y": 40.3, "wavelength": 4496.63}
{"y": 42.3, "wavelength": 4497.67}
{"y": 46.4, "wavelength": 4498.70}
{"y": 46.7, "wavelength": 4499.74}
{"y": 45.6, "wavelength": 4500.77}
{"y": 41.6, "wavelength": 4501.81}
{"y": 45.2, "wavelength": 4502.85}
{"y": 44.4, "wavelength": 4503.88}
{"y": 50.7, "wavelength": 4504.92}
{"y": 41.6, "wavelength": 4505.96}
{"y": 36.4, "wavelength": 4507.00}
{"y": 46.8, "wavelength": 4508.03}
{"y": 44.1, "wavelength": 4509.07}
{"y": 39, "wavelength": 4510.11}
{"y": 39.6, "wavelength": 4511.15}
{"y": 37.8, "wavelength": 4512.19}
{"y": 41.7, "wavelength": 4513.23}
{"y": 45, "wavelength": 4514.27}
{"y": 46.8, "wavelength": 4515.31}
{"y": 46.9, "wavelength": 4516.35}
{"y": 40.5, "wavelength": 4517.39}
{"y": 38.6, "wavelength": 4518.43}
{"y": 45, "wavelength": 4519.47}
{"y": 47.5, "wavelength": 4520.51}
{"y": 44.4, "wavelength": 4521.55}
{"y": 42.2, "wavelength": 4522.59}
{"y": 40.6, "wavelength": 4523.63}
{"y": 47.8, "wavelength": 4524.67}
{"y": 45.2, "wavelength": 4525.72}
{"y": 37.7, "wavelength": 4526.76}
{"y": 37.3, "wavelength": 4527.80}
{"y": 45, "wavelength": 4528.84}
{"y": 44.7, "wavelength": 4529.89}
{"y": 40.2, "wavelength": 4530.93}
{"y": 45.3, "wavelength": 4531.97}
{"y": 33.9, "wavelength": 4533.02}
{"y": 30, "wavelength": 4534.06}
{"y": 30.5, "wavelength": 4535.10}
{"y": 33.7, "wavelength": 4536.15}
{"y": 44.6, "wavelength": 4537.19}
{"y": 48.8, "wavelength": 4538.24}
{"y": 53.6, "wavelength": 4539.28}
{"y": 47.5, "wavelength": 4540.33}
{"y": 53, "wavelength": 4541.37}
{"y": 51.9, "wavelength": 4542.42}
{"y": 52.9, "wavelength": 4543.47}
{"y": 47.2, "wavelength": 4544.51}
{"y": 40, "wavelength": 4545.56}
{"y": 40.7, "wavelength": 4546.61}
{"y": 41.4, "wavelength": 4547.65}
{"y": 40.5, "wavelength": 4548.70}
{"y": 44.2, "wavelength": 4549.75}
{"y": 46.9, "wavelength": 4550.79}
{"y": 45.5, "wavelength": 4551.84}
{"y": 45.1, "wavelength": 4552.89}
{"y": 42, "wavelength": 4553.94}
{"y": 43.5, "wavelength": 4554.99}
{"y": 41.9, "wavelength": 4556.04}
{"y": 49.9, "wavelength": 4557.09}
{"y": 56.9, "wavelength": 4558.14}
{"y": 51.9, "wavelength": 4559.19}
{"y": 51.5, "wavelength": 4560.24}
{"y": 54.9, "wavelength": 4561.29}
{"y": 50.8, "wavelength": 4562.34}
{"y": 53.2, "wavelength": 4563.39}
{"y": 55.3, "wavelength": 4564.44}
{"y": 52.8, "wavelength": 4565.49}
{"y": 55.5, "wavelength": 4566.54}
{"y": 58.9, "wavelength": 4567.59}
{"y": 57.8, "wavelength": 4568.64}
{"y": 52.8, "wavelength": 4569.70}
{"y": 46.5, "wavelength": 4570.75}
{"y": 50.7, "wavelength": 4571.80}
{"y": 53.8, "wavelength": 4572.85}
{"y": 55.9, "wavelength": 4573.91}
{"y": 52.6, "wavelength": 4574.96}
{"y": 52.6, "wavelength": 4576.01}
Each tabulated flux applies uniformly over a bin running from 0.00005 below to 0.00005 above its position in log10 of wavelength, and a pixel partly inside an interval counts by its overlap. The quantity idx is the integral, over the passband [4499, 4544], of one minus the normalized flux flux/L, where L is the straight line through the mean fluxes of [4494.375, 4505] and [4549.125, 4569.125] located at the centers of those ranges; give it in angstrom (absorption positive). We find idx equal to 2.7 angstrom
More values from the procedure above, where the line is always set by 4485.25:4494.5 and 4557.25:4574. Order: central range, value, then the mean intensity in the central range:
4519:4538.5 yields 2.7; 41.2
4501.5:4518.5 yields 0.7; 42.9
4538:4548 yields 0.4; 47.8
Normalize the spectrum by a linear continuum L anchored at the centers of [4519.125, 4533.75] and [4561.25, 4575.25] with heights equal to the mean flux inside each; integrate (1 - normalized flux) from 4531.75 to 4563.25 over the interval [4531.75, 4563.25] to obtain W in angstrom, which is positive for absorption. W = 1.8 angstrom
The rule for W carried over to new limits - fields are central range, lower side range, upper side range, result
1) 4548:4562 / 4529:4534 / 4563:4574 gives 0.49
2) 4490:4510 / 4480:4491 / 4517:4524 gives -1.20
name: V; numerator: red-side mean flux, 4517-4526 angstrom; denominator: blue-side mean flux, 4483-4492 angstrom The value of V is 1.06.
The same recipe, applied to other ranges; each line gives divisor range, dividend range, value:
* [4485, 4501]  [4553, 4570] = 1.23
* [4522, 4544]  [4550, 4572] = 1.17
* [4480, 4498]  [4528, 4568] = 1.14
